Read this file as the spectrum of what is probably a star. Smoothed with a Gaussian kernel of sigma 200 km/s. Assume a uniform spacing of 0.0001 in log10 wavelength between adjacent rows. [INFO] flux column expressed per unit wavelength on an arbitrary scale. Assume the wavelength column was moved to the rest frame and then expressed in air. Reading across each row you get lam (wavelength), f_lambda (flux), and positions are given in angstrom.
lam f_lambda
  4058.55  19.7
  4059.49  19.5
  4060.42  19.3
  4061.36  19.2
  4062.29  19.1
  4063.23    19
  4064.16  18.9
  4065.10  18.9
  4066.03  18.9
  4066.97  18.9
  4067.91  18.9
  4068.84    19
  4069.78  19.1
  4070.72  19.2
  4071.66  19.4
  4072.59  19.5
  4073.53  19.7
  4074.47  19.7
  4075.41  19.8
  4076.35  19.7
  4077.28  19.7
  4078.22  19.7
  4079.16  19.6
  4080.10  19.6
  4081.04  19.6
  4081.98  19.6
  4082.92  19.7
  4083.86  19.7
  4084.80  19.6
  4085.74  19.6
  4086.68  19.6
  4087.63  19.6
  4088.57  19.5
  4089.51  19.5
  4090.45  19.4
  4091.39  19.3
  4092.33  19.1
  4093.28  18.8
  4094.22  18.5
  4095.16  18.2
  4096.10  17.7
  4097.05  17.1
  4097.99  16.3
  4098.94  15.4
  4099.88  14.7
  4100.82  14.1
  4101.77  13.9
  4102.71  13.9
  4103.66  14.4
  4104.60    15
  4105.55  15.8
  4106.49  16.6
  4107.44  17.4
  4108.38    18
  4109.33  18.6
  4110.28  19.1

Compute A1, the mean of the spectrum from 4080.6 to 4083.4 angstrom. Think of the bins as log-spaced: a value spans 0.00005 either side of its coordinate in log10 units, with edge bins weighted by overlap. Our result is 19.6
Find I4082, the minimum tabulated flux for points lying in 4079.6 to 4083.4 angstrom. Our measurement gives 19.6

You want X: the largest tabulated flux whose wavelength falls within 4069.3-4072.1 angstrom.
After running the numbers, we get 19.4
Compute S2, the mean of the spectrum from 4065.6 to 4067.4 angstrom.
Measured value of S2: 18.9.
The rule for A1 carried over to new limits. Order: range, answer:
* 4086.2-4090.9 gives 19.5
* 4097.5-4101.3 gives 15.1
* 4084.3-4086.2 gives 19.6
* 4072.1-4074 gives 19.6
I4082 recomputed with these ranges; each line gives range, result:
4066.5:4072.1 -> 18.9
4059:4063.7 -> 19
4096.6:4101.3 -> 14.1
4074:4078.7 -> 19.7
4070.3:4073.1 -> 19.2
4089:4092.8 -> 19.1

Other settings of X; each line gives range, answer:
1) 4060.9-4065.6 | 19.2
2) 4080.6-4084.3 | 19.7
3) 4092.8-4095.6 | 18.8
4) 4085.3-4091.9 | 19.6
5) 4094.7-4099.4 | 18.2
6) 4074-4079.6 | 19.8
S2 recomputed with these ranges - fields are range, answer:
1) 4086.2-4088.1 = 19.5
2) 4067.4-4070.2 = 19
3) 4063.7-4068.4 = 18.9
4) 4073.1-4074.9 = 19.7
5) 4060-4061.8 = 19.2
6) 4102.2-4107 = 15.1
